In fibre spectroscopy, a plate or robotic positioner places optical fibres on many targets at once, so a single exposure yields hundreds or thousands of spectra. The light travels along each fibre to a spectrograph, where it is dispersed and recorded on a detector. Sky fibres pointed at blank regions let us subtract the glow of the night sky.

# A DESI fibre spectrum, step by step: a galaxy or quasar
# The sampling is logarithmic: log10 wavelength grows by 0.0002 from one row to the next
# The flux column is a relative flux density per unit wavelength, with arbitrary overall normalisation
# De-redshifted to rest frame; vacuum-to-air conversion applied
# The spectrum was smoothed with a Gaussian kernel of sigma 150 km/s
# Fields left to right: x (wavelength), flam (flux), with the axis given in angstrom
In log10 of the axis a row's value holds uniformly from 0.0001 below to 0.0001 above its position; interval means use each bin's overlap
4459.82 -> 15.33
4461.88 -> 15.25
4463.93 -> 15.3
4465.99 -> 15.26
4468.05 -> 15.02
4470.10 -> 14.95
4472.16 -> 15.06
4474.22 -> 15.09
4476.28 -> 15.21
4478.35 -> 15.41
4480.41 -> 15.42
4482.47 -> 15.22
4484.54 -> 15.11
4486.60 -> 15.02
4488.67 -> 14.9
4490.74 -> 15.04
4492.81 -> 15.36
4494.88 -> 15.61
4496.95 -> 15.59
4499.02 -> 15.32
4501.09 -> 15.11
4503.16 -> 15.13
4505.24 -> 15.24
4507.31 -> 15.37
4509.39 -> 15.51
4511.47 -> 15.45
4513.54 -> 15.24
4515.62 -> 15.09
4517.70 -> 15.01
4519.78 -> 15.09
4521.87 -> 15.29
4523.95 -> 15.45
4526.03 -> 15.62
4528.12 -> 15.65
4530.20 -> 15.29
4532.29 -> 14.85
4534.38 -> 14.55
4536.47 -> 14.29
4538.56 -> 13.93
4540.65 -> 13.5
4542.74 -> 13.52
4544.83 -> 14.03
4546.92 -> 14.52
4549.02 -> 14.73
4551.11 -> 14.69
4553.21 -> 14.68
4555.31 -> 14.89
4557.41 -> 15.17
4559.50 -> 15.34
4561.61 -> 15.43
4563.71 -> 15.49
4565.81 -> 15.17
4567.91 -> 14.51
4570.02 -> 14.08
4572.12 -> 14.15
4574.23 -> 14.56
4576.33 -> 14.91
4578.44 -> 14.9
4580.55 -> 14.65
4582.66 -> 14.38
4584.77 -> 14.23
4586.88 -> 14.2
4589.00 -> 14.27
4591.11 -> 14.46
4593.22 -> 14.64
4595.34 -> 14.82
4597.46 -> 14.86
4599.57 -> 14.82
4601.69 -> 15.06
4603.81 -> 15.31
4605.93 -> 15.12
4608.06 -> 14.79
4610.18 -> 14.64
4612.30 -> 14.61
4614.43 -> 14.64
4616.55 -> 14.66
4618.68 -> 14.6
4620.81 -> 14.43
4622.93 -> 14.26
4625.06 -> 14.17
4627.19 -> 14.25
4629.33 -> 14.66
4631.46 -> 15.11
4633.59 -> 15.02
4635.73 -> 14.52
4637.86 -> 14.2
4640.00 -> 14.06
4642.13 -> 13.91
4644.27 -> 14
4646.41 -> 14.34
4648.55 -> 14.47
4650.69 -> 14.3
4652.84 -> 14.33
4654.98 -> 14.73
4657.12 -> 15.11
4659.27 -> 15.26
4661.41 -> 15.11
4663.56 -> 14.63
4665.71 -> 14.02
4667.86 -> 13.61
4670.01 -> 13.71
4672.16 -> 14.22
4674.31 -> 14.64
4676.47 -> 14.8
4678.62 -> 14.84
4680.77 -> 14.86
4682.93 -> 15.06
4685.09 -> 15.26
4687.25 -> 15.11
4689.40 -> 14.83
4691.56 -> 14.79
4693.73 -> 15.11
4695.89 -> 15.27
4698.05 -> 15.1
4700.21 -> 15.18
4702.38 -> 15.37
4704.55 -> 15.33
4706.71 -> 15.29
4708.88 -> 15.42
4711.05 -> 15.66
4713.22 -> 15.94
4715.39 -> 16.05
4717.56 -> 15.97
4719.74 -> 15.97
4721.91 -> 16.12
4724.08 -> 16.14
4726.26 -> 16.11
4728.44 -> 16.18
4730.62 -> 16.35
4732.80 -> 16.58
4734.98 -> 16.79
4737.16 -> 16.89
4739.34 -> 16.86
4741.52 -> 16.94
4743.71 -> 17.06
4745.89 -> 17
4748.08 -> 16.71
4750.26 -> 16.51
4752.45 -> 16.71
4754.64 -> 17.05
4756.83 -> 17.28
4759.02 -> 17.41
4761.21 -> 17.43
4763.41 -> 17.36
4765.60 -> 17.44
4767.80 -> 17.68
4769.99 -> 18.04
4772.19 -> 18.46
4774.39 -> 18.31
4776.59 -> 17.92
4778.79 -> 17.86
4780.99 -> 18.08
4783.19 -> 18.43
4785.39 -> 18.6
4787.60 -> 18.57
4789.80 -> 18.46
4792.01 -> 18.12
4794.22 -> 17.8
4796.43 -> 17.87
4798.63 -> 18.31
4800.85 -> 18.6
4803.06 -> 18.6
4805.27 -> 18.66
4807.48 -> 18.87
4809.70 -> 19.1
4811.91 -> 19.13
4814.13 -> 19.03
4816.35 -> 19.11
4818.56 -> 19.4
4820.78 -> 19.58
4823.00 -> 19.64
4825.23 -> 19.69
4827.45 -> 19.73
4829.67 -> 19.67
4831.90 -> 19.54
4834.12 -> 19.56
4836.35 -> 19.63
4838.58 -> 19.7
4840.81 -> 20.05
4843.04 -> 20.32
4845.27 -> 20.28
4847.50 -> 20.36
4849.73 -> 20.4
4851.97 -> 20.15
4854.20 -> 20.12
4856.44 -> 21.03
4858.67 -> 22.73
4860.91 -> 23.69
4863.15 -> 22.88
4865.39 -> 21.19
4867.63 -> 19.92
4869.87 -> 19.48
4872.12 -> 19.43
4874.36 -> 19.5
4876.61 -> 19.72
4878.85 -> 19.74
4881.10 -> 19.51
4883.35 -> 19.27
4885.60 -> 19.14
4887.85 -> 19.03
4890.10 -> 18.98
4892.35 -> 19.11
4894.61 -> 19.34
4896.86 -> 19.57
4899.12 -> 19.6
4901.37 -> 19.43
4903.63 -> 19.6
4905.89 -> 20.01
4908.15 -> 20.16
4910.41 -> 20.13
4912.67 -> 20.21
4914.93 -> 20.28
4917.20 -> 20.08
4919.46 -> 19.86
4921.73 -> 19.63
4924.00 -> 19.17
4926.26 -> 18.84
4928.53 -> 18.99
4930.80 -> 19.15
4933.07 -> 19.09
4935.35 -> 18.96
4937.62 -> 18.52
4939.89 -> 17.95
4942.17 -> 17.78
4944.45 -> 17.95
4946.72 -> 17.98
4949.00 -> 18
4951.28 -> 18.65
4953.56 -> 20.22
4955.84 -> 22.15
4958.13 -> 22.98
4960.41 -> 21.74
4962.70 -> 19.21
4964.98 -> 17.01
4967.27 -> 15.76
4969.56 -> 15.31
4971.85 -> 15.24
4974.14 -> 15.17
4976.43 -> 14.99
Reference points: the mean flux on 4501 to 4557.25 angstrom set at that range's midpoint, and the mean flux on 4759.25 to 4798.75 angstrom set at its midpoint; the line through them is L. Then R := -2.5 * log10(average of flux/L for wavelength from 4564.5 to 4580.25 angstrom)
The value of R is 0.06 mag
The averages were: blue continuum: 14.9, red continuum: 18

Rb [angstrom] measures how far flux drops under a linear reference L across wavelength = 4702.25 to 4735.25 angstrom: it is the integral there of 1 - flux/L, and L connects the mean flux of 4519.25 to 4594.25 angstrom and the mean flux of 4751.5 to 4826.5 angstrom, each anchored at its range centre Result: 2.44 angstrom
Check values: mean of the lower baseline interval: 14.7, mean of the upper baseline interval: 18.3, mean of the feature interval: 15.9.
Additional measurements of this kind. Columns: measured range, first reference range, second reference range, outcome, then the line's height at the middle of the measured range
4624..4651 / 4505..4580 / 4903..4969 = 2.61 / 15.9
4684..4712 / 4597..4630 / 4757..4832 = 2.15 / 16.5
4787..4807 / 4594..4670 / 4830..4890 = 0.33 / 18.7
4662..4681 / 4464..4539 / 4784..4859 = 3.32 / 17.4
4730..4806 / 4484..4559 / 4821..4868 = 6.17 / 19.2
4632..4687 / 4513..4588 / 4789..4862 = 7.05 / 16.7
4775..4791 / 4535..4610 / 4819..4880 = 0.55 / 18.9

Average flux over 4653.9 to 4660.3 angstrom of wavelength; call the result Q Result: 15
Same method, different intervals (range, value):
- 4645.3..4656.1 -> 14.4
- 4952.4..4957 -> 21.2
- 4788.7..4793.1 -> 18.3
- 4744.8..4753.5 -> 16.7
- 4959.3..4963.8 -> 20.5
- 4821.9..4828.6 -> 19.7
